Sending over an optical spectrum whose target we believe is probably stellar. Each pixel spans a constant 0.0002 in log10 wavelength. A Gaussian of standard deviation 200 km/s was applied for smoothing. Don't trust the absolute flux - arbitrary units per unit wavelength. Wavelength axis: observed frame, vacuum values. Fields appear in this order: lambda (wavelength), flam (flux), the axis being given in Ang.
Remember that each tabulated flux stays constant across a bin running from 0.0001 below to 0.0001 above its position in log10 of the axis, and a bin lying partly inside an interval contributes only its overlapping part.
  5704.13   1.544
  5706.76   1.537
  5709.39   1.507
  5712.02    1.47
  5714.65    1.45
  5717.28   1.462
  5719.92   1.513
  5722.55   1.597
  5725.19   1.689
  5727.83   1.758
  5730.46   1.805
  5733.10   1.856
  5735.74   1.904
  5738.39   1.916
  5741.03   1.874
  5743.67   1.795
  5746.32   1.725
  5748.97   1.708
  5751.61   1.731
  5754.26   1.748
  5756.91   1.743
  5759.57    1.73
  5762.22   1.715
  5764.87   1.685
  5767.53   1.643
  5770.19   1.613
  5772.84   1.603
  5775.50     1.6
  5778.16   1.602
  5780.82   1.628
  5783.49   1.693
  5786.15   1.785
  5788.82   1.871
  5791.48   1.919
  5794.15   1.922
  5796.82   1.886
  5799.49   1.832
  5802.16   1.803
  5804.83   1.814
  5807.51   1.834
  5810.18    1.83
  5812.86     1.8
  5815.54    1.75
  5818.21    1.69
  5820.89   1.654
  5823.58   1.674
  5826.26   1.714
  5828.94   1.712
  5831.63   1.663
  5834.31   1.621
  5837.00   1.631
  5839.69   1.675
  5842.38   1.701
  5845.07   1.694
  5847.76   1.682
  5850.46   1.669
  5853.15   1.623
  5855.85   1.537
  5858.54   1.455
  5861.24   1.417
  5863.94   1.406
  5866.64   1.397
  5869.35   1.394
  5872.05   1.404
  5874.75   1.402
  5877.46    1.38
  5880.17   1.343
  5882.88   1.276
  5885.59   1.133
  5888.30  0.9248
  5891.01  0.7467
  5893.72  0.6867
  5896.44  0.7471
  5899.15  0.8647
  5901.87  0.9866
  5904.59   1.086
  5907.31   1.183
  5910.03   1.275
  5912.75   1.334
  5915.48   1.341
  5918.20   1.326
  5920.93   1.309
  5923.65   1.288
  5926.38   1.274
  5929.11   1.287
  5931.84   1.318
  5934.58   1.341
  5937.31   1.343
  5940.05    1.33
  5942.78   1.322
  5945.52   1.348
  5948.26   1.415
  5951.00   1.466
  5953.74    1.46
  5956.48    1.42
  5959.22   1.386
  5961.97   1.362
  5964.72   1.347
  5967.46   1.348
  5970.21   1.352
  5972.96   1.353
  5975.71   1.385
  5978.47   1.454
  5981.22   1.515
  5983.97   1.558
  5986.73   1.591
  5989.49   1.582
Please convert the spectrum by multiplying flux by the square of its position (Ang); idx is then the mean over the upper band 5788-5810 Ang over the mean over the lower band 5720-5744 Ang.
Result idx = 1.07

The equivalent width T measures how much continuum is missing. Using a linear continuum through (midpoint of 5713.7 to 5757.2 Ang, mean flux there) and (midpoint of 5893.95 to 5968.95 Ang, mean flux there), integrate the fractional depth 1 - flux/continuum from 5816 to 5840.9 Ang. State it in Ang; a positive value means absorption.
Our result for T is -2.7 Ang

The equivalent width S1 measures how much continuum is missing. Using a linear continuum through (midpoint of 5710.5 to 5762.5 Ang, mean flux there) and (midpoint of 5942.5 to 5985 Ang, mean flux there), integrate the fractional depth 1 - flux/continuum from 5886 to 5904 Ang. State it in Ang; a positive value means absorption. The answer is 7.7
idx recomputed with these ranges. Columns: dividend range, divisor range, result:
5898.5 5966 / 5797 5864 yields 0.80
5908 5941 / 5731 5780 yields 0.80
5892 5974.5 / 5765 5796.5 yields 0.77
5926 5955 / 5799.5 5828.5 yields 0.81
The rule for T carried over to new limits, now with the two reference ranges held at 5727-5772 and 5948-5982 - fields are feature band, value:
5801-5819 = -1.43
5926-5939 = 1.25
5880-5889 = 2.18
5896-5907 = 3.99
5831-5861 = -0.43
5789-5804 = -1.68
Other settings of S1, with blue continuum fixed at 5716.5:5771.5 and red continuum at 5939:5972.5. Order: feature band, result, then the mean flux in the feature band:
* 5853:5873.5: 1.2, 1.44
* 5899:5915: 3.3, 1.15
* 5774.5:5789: -0.2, 1.68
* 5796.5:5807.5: -1.3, 1.83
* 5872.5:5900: 7.9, 1.07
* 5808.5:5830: -1.7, 1.73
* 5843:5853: -0.8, 1.68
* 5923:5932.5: 0.9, 1.29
